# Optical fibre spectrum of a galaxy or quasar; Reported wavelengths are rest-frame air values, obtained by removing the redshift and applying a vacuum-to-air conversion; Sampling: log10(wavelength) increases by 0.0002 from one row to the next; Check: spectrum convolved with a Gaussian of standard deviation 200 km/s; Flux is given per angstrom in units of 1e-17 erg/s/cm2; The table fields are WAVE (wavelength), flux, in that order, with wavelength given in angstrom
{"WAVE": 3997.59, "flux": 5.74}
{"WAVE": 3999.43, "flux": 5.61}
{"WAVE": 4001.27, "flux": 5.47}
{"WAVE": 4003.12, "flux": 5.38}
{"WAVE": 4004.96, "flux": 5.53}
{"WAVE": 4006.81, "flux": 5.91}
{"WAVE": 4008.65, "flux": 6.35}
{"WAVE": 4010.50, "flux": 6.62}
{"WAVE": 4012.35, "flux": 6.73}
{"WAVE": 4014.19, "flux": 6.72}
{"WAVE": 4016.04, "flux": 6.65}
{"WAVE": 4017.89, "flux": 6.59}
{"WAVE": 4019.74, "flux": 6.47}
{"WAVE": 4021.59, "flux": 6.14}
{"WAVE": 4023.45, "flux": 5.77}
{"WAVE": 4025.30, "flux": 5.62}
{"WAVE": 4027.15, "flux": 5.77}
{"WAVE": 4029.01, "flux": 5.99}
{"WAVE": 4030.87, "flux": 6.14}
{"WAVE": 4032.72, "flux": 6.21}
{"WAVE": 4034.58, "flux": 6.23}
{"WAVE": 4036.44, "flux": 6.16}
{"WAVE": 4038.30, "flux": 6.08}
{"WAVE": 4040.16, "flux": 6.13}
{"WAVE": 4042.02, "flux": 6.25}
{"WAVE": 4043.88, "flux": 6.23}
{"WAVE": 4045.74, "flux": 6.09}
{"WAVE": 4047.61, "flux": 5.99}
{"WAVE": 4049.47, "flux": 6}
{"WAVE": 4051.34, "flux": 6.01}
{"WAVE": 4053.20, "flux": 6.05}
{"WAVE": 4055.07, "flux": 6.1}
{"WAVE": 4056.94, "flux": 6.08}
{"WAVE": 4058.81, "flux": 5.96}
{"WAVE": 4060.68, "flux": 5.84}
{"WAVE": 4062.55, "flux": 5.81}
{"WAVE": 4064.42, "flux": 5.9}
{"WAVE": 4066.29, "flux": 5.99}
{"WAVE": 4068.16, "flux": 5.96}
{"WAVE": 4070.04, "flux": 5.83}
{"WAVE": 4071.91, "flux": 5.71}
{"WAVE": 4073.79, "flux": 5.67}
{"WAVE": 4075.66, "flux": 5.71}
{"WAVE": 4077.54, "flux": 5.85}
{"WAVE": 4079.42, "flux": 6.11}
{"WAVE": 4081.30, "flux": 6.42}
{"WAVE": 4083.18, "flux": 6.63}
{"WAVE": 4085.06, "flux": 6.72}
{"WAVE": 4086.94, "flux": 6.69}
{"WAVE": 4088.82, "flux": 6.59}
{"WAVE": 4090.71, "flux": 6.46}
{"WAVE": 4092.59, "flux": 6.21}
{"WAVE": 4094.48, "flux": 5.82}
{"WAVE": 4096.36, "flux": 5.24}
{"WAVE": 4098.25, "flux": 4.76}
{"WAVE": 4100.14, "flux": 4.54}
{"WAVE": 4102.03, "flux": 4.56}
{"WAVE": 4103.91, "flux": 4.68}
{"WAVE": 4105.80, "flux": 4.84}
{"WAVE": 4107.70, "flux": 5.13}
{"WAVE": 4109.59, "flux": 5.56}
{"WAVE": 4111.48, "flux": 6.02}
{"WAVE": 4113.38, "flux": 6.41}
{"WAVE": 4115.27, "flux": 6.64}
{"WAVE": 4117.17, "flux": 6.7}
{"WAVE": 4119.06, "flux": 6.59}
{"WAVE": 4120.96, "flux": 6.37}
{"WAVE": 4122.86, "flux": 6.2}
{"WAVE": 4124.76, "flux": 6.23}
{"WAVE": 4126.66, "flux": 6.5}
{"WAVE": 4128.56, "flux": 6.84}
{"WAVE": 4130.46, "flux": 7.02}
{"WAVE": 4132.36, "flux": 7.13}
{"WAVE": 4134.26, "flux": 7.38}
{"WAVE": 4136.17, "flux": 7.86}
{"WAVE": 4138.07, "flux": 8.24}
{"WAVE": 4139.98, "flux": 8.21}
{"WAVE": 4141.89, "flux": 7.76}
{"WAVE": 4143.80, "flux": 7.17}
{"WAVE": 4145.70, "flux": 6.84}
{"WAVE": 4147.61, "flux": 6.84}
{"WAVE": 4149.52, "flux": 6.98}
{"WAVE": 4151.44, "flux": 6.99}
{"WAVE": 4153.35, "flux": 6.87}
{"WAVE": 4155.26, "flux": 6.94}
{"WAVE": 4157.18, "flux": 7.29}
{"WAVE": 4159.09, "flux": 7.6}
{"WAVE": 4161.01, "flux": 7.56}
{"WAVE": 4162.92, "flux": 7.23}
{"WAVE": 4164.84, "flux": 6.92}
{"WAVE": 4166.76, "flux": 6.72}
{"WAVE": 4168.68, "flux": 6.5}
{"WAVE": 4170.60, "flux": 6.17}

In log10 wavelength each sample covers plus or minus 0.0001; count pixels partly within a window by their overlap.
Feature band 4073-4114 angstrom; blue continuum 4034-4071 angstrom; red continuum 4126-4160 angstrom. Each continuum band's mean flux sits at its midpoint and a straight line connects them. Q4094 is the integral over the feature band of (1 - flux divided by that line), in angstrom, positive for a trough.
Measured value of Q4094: 5.14 angstrom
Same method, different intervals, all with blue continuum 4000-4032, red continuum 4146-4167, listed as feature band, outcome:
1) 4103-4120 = 2.3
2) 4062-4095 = 2.1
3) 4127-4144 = -1.3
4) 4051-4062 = 0.7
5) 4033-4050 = 0.4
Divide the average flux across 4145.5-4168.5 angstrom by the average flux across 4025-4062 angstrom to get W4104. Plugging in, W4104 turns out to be 1.17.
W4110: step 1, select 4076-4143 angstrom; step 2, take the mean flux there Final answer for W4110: 6.31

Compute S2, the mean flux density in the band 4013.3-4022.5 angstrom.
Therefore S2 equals 6.51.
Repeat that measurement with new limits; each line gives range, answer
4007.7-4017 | 6.62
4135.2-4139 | 8.05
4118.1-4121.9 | 6.49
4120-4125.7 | 6.26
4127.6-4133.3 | 7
